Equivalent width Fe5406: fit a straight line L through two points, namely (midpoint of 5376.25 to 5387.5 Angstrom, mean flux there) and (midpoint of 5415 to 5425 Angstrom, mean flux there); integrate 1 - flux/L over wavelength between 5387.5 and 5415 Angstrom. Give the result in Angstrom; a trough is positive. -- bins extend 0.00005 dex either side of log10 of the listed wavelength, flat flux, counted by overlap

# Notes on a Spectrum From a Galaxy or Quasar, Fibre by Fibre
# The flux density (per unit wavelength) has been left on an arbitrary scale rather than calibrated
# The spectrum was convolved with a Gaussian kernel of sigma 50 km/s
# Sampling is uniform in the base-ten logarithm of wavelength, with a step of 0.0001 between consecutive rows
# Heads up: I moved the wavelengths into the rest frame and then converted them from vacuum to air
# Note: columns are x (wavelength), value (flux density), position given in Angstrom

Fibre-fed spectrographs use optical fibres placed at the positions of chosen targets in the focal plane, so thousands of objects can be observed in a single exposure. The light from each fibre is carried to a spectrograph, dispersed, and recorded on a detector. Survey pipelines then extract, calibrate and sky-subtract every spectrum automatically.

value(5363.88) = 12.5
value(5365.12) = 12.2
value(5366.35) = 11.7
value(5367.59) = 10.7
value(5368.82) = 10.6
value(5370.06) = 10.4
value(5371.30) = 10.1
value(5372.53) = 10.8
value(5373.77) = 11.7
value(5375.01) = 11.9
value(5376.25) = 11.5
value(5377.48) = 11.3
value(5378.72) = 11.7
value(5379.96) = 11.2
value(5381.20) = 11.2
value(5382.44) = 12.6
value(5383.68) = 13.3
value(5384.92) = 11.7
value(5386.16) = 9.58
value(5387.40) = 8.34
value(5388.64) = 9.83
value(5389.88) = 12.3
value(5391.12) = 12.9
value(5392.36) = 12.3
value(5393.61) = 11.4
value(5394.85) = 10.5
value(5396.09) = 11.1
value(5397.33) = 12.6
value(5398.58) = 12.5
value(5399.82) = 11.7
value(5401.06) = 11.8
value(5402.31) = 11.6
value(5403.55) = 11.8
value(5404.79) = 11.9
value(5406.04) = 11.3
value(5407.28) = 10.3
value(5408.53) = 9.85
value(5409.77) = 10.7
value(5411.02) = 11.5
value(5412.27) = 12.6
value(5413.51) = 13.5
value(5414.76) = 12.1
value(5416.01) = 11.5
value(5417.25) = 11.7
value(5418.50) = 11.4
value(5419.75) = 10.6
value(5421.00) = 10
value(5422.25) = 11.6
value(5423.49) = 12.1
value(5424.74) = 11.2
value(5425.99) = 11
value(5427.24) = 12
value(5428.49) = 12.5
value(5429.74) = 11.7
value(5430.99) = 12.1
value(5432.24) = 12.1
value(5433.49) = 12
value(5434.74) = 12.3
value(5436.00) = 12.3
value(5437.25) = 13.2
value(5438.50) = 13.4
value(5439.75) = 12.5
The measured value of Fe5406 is -0.6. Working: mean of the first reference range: 11.4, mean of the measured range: 11.6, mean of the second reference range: 11.3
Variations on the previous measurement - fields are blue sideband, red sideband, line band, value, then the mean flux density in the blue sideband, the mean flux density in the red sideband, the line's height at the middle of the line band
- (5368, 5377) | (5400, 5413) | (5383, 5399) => -0.3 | 11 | 11.4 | 11.2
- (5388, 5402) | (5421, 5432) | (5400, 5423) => 0.5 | 11.7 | 11.7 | 11.7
